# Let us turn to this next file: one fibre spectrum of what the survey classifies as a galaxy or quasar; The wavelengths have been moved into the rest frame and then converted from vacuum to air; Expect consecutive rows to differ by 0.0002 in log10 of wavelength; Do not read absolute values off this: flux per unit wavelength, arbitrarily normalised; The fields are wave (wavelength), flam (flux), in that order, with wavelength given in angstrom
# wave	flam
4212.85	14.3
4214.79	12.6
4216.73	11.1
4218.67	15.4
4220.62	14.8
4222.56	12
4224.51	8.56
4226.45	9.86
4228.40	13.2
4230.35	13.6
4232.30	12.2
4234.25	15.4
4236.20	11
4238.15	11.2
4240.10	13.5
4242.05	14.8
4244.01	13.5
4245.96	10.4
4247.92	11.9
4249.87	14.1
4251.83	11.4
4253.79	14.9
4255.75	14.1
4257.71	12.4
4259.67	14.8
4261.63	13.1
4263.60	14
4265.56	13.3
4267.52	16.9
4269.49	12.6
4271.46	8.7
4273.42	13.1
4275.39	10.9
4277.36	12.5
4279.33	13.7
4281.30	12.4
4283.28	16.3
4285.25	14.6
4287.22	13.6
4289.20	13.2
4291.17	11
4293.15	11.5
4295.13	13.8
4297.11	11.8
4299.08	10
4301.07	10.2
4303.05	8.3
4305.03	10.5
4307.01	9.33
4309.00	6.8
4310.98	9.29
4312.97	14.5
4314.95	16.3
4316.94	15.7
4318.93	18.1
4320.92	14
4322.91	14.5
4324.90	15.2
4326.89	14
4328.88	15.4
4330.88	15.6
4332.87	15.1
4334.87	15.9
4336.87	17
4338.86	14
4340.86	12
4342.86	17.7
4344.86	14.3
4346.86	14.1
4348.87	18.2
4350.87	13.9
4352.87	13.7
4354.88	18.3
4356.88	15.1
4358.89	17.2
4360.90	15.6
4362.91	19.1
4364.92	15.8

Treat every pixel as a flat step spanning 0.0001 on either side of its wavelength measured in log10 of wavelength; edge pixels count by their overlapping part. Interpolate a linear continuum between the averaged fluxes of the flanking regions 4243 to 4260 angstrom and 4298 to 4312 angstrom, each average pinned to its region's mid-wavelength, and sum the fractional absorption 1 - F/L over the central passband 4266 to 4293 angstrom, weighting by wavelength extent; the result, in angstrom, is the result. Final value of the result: -4.9 angstrom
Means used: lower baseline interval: 13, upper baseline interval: 9.23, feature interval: 13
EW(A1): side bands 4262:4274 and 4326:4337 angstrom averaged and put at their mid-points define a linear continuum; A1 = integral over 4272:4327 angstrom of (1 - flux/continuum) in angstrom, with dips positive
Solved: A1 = 6.19 angstrom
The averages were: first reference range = 13.1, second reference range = 15.4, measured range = 12.6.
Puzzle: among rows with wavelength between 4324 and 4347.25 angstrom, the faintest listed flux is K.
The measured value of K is 12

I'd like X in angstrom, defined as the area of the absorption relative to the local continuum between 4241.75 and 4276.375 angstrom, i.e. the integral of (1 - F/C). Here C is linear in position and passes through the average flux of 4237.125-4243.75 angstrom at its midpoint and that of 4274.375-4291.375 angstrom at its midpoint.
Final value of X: 0.5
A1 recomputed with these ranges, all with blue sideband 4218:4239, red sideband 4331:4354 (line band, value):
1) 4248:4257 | -0.3 angstrom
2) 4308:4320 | 0.8 angstrom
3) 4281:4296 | 0.5 angstrom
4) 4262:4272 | 0.0 angstrom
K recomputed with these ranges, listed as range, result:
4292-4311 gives 6.8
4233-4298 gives 8.7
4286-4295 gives 11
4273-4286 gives 10.9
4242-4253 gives 10.4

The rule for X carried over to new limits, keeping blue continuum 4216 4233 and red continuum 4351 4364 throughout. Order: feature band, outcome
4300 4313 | 4.6 angstrom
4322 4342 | 0.8 angstrom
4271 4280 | 1.3 angstrom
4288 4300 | 2.1 angstrom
